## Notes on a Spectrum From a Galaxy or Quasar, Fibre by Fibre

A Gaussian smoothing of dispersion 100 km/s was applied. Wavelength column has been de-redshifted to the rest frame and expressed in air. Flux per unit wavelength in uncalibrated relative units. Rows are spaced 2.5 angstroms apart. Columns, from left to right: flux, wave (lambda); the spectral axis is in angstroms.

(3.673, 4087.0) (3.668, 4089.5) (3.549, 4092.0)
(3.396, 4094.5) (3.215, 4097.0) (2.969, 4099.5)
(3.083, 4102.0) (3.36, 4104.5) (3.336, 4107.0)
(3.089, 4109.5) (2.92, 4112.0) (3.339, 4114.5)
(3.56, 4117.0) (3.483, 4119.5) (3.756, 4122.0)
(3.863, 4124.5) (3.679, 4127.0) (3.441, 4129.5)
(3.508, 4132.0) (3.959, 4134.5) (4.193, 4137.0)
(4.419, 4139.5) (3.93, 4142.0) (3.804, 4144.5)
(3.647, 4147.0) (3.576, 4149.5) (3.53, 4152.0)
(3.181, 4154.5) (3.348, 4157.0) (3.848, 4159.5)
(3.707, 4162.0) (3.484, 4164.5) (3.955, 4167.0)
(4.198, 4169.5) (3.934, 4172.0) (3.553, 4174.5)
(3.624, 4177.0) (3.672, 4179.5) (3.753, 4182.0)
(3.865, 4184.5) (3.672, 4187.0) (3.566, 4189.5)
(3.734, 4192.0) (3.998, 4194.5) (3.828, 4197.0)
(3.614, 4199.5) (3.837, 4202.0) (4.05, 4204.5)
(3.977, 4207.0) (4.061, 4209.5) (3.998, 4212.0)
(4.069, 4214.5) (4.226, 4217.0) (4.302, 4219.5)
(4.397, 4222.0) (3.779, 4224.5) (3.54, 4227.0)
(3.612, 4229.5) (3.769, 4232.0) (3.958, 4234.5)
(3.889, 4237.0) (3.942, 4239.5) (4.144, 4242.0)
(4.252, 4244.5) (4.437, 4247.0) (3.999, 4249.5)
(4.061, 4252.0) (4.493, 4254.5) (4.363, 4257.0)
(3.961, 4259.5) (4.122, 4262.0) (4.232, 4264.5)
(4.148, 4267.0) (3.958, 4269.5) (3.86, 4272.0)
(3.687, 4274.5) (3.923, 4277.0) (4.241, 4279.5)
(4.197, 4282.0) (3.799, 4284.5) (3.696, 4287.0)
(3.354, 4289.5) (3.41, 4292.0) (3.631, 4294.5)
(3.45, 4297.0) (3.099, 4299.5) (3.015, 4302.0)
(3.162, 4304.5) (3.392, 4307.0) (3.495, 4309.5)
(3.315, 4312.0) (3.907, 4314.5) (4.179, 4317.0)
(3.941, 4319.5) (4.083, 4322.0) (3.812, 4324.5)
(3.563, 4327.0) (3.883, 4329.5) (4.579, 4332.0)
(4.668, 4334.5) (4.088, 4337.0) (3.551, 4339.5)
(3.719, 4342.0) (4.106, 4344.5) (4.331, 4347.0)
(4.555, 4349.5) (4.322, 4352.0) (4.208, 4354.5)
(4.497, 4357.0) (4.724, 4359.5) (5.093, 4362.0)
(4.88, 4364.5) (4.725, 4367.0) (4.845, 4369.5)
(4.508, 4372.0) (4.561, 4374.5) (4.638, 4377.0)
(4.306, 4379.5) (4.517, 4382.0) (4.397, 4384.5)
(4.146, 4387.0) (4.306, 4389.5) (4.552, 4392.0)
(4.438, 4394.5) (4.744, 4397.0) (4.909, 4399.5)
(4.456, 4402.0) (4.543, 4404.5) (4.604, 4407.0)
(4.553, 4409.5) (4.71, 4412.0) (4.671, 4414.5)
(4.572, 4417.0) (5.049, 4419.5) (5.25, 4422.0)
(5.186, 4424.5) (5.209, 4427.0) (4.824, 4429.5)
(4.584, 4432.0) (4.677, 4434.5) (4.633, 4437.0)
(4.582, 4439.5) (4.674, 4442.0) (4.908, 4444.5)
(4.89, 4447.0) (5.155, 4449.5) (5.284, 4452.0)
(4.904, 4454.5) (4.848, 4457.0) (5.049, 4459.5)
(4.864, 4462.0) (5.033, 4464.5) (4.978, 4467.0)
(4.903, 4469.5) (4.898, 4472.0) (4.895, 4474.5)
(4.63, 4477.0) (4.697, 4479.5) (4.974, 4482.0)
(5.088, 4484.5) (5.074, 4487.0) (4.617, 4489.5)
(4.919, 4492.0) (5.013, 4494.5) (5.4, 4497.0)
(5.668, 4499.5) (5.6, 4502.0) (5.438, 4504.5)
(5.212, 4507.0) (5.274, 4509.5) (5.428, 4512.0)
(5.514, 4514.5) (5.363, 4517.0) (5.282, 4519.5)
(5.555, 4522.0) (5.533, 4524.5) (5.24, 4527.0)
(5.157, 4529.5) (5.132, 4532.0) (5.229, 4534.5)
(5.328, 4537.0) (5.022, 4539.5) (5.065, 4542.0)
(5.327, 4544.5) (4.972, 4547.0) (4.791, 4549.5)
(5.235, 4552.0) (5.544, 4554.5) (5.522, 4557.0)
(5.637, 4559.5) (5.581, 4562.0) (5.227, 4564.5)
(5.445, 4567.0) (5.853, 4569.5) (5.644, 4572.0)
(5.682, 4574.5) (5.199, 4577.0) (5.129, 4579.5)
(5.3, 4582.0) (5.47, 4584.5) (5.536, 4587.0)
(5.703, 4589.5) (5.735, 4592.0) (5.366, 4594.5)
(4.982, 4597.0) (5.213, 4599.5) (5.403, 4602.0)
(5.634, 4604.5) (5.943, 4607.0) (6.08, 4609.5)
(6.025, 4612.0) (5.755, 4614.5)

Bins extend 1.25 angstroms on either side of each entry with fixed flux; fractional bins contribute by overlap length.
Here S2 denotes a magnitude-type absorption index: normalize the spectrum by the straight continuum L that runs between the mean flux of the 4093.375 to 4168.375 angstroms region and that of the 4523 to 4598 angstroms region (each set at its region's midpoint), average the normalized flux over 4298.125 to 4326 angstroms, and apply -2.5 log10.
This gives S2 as 0.20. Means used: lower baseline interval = 3.55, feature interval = 3.58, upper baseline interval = 5.35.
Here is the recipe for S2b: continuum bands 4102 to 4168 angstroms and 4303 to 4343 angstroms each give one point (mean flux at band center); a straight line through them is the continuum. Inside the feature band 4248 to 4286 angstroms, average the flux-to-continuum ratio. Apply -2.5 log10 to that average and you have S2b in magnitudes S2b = -0.09 mag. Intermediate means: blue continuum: 3.6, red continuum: 3.83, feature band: 4.07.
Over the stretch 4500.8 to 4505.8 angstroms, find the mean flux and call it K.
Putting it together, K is 5.52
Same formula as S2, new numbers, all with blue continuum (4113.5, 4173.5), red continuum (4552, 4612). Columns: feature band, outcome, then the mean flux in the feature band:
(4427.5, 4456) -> 0.02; 4.84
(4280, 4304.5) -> 0.22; 3.52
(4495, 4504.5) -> -0.06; 5.5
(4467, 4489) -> 0.04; 4.89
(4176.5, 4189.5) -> 0.05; 3.71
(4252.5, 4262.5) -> -0.01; 4.23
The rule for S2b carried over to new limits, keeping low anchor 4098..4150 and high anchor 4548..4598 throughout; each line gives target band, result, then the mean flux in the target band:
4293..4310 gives 0.28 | 3.31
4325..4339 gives 0.08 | 4.11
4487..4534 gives -0.02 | 5.29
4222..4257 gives 0.01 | 4.02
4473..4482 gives 0.06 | 4.78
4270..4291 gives 0.10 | 3.84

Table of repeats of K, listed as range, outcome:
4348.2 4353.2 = 4.44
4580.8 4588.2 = 5.44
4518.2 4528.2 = 5.4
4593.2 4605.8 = 5.32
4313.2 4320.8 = 4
